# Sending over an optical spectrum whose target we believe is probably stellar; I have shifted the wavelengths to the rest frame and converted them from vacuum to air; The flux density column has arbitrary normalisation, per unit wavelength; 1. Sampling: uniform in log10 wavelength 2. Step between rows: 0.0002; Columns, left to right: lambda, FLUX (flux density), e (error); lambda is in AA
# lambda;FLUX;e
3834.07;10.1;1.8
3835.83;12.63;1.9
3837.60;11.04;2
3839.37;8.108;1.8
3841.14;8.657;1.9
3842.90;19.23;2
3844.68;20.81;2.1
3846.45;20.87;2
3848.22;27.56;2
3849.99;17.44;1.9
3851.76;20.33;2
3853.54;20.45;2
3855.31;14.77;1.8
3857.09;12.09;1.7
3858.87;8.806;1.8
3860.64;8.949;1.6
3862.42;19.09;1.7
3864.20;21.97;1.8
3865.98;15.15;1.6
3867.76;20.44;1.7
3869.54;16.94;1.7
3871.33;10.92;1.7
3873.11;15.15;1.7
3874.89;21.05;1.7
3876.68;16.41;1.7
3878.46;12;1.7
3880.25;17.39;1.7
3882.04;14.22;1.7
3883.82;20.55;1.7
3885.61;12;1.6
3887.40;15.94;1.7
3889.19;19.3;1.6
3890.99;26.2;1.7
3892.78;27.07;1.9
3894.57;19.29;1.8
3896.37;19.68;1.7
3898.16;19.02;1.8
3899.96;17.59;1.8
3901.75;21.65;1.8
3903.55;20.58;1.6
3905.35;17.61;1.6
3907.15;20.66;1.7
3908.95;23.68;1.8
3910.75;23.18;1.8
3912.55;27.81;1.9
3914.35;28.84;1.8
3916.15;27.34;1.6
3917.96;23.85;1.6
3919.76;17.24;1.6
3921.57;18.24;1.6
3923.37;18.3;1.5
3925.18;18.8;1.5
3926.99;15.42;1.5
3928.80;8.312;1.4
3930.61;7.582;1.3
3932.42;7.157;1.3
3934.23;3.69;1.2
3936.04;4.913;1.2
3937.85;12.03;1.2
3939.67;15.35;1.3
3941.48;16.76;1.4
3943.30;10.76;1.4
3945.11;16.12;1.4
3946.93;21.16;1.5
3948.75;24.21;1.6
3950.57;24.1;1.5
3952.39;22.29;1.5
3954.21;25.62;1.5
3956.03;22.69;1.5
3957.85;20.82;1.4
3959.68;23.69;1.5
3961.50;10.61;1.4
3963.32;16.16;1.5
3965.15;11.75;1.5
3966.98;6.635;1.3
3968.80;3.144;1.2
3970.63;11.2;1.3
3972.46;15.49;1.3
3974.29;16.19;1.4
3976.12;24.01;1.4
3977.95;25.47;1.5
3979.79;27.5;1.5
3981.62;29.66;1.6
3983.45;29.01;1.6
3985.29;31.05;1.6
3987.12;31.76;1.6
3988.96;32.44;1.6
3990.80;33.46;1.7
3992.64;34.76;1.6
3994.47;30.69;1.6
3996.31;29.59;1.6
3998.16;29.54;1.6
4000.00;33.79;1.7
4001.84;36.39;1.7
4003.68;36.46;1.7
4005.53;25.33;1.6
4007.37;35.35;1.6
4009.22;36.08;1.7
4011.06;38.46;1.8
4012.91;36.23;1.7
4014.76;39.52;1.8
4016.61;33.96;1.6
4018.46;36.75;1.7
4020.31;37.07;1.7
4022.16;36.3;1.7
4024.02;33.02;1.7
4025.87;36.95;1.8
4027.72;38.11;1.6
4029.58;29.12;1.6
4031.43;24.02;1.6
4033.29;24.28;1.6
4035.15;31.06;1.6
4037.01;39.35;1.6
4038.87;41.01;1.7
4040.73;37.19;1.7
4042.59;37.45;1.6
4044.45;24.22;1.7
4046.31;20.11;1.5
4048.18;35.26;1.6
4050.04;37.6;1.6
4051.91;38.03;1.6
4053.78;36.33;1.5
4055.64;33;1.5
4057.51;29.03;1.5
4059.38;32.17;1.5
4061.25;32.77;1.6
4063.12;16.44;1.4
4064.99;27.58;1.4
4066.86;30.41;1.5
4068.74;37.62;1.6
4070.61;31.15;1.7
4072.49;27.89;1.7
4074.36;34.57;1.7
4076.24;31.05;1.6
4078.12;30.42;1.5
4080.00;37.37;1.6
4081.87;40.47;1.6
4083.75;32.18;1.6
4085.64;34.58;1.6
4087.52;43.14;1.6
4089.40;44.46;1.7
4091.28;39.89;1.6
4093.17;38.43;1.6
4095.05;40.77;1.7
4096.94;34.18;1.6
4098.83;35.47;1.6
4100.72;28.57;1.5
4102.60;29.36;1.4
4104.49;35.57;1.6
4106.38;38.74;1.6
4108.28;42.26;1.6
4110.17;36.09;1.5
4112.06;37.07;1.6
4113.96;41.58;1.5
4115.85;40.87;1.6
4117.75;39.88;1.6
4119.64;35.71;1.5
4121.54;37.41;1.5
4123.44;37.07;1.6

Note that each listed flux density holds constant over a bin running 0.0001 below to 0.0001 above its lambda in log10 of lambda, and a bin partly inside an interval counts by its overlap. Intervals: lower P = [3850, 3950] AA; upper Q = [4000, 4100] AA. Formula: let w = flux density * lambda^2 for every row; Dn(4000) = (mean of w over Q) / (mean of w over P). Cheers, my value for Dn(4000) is 2.1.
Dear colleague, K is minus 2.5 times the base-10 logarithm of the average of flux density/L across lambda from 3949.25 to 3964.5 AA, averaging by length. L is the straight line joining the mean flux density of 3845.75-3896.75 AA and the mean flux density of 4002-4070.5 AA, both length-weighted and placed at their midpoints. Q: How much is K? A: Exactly 0.23 mag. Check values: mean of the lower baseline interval 17.6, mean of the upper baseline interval 33.2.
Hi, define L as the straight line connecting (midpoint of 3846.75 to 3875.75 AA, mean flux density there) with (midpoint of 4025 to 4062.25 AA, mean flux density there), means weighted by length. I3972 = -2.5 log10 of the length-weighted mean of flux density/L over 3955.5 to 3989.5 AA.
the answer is 0.30 mag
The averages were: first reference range 17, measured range 20.3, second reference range 32.8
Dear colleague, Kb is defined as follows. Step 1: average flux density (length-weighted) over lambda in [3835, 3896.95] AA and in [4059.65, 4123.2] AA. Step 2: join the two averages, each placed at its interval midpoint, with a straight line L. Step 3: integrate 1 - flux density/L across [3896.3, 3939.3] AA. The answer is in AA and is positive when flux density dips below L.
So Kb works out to 6.8 AA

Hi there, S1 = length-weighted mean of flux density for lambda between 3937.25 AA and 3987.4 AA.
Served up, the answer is 19.4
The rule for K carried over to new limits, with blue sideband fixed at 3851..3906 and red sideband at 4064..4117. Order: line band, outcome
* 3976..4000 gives -0.13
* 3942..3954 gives 0.18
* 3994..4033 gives -0.16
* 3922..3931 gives 0.45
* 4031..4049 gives -0.01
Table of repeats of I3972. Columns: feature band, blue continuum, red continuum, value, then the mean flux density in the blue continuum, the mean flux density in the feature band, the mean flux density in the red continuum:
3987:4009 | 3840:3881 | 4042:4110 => -0.18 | 16.7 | 32.6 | 33.9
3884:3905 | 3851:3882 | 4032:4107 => -0.08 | 15.9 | 19.8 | 33.7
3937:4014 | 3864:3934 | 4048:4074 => 0.04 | 18.4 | 24.2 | 31.8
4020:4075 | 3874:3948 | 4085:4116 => -0.01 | 17.7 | 32.2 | 37.7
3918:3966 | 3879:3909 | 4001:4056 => 0.47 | 19.3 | 16.1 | 34.1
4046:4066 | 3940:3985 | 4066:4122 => 0.00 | 19.1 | 31.1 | 36.2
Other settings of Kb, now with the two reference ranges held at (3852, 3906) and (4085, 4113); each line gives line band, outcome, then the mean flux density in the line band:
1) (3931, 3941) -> 6.1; 8.93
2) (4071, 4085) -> 0.8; 33.3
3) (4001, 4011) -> -1.9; 34.3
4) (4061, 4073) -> 1.9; 29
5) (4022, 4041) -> -1.4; 33.4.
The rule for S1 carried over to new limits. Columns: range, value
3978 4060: 33.1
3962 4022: 28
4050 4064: 31.6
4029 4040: 31.7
